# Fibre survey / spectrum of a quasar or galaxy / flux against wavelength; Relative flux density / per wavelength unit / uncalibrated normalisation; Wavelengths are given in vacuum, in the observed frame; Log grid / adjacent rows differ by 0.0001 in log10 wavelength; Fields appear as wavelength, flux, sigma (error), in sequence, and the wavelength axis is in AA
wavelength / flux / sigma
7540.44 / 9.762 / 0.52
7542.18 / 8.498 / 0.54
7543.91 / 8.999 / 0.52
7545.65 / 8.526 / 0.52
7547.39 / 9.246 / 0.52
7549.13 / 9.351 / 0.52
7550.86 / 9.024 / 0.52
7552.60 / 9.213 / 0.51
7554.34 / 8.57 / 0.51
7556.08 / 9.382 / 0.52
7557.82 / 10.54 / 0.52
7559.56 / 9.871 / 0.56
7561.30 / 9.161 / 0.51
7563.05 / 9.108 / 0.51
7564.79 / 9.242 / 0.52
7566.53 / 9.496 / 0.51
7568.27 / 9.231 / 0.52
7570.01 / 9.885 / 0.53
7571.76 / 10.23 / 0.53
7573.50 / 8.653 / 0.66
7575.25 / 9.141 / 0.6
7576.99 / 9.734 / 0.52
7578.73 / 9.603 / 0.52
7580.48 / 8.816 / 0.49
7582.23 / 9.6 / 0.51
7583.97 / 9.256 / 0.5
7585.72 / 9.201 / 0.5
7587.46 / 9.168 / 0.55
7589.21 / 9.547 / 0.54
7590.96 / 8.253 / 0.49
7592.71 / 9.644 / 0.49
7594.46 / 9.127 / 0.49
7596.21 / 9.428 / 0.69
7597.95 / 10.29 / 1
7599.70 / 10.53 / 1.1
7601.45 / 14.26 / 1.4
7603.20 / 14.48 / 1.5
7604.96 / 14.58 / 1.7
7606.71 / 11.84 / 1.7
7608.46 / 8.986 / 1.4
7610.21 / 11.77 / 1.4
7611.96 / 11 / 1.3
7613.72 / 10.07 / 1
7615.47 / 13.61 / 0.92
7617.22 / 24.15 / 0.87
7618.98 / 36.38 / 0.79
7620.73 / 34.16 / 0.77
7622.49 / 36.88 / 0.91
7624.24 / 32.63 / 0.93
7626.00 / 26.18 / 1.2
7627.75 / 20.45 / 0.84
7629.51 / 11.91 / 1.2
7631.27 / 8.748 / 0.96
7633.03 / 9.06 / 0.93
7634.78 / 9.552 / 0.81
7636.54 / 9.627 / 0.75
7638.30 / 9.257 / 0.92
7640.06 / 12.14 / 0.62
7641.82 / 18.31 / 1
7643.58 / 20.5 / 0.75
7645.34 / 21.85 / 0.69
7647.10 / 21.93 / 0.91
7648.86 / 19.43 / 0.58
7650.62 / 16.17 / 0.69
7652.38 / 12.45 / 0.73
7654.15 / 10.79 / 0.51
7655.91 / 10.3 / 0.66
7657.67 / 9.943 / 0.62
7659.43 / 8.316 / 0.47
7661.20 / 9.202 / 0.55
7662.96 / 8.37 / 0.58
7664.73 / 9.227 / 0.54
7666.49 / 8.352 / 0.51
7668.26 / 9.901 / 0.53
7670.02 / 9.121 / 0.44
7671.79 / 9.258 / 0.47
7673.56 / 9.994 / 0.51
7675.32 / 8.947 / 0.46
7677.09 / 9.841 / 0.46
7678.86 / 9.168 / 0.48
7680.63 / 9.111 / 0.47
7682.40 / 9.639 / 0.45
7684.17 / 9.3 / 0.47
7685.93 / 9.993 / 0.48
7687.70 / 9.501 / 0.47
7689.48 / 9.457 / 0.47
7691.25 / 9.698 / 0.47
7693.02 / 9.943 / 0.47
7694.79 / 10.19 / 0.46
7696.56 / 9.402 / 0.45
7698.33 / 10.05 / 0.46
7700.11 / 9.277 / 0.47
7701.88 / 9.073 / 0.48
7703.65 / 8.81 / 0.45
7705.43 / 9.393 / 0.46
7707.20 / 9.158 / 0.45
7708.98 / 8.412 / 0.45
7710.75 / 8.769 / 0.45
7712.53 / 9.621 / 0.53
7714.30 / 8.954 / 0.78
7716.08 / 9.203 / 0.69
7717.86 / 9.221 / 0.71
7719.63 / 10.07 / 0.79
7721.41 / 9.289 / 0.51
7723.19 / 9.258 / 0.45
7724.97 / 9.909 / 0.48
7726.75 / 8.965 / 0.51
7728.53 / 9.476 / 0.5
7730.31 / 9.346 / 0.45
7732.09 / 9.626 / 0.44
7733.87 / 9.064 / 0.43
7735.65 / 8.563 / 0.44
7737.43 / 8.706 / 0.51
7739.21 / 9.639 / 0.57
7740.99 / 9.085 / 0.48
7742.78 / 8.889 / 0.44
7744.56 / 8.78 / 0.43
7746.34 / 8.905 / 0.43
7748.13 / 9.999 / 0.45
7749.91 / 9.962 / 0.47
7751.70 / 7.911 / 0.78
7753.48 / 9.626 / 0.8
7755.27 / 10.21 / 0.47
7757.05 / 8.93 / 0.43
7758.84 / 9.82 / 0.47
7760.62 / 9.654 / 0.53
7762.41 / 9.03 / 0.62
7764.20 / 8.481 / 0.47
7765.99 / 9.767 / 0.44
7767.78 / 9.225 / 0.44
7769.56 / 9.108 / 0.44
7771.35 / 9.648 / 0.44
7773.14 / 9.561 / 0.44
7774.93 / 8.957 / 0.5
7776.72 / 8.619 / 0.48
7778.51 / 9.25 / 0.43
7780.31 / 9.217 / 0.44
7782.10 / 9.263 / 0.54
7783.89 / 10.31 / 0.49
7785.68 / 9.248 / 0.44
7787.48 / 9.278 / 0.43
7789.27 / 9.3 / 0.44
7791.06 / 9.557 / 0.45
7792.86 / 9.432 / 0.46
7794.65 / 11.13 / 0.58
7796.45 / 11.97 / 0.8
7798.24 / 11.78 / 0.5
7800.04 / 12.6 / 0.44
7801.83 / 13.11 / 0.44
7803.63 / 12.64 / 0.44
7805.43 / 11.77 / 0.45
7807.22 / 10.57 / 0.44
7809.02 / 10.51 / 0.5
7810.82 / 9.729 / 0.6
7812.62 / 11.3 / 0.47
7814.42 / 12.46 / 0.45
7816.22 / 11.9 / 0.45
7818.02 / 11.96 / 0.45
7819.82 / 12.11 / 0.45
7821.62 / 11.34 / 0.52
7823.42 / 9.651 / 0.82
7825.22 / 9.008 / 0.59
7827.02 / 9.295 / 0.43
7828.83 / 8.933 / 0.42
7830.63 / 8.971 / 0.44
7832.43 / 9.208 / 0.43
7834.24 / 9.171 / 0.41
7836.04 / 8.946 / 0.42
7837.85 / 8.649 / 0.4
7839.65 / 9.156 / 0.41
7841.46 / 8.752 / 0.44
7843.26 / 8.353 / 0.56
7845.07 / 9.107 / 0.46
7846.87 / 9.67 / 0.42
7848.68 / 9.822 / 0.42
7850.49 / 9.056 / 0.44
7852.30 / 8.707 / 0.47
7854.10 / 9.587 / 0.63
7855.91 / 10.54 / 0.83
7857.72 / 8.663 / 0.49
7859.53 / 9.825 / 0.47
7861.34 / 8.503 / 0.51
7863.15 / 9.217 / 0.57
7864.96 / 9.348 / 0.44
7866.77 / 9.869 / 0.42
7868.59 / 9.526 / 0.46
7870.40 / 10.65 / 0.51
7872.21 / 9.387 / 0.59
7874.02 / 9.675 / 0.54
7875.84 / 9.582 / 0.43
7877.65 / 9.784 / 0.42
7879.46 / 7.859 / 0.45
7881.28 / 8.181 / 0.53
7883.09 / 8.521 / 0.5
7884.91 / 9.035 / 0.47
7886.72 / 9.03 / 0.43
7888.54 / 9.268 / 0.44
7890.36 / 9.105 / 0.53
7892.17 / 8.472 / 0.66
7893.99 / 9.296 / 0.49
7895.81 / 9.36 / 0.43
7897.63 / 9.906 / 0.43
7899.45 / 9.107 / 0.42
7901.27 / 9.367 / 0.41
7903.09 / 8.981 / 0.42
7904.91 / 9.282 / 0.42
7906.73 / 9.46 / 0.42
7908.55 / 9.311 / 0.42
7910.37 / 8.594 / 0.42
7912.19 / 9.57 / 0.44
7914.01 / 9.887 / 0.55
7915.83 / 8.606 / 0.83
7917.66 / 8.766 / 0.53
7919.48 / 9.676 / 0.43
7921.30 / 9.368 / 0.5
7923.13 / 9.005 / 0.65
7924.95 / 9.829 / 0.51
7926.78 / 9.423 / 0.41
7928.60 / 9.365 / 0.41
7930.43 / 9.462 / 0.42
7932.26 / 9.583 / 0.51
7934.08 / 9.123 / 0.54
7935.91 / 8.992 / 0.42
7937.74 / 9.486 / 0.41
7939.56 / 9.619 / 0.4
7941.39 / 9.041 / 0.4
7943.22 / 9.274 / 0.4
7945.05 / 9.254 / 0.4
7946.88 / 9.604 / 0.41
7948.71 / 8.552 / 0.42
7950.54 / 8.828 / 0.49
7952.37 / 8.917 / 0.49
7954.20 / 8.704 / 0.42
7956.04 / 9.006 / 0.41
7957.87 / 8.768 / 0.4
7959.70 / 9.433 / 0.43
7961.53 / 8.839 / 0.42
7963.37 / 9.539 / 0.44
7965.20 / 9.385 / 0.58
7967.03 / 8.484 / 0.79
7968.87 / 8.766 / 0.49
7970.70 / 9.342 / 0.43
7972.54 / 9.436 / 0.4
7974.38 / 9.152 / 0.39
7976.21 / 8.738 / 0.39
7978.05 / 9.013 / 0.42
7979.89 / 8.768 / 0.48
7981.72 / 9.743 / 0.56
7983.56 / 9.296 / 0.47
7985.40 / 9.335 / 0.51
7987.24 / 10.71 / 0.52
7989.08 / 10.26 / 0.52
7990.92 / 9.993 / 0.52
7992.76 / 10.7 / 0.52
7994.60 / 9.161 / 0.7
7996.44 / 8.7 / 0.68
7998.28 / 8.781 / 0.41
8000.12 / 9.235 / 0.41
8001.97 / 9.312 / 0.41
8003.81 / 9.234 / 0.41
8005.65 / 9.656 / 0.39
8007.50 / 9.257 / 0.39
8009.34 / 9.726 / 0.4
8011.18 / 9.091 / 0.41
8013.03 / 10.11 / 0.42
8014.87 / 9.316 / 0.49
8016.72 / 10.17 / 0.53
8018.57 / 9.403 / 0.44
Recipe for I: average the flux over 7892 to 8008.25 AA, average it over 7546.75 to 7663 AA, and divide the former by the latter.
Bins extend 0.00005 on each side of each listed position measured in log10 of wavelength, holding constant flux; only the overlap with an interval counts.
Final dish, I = 0.71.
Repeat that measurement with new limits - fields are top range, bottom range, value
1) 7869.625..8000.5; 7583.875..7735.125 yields 0.76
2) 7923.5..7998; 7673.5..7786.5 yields 1.00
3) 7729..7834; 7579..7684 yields 0.74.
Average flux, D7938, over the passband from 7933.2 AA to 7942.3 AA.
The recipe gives 9.25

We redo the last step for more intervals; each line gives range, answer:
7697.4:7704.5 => 9.31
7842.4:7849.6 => 9.24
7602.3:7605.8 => 14.5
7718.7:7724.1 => 9.54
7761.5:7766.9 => 9.08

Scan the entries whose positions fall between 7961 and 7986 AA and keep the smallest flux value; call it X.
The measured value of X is 8.484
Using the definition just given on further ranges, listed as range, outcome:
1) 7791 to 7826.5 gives 9.008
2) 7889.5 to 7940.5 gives 8.472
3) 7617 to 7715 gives 8.316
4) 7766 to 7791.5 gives 8.619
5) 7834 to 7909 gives 7.859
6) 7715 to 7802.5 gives 7.911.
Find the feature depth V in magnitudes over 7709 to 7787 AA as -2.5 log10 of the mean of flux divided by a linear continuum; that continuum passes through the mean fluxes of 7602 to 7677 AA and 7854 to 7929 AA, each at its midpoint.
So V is 0.32 mag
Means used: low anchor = 14.9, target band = 9.27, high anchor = 9.28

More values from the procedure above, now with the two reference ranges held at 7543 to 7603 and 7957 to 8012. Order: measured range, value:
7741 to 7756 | 0.02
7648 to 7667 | -0.18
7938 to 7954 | 0.03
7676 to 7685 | 0.01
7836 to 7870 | 0.02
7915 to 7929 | 0.01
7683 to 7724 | 0.01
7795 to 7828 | -0.20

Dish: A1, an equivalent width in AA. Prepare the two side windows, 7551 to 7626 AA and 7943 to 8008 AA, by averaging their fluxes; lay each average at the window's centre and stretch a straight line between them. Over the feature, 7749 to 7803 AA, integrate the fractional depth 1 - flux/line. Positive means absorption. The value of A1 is 6.5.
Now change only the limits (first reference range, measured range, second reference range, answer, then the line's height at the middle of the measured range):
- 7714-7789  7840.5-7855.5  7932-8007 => 0.2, 9.28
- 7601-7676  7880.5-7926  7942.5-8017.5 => 6.1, 10.6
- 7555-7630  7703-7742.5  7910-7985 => 9.0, 11.9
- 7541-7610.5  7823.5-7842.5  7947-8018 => 0.9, 9.5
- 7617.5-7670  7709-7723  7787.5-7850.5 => 4.6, 13.8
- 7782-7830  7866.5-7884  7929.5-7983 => 1.3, 10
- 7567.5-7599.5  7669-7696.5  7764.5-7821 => 1.0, 9.91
